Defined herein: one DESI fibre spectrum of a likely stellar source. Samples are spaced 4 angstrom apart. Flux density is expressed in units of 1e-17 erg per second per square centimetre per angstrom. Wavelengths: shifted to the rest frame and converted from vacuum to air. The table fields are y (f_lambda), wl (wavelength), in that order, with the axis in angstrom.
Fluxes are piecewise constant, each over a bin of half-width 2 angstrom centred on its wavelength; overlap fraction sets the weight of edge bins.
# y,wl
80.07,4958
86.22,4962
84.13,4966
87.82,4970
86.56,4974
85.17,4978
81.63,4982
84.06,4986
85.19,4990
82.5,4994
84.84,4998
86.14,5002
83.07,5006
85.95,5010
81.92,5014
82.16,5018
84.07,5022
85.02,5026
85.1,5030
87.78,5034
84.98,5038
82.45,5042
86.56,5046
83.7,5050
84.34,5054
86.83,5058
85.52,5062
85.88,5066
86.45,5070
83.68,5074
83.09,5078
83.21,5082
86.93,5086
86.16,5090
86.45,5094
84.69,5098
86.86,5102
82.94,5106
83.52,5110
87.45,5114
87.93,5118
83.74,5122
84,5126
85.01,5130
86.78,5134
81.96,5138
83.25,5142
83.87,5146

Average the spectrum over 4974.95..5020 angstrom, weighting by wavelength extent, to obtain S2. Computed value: 83.9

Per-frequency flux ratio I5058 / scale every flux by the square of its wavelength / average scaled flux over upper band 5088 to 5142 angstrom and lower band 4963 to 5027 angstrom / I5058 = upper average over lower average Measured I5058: 1.1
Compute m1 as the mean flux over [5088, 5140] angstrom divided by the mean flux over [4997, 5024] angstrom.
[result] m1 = 1.0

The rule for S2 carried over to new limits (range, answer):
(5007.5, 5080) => 84.7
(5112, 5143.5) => 85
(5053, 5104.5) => 85.4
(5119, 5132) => 84.5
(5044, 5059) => 85.3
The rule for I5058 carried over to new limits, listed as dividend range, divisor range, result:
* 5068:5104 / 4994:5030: 1.04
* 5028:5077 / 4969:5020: 1.03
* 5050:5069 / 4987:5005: 1.04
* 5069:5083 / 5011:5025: 1.03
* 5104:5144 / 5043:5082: 1.02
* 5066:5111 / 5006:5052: 1.03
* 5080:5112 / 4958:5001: 1.05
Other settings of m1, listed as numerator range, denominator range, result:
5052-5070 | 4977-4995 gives 1.02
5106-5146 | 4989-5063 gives 1.00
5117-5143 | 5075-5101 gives 0.99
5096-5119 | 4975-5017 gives 1.02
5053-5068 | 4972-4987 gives 1.02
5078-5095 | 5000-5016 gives 1.01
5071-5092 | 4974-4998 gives 1.01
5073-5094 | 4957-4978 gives 1.00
